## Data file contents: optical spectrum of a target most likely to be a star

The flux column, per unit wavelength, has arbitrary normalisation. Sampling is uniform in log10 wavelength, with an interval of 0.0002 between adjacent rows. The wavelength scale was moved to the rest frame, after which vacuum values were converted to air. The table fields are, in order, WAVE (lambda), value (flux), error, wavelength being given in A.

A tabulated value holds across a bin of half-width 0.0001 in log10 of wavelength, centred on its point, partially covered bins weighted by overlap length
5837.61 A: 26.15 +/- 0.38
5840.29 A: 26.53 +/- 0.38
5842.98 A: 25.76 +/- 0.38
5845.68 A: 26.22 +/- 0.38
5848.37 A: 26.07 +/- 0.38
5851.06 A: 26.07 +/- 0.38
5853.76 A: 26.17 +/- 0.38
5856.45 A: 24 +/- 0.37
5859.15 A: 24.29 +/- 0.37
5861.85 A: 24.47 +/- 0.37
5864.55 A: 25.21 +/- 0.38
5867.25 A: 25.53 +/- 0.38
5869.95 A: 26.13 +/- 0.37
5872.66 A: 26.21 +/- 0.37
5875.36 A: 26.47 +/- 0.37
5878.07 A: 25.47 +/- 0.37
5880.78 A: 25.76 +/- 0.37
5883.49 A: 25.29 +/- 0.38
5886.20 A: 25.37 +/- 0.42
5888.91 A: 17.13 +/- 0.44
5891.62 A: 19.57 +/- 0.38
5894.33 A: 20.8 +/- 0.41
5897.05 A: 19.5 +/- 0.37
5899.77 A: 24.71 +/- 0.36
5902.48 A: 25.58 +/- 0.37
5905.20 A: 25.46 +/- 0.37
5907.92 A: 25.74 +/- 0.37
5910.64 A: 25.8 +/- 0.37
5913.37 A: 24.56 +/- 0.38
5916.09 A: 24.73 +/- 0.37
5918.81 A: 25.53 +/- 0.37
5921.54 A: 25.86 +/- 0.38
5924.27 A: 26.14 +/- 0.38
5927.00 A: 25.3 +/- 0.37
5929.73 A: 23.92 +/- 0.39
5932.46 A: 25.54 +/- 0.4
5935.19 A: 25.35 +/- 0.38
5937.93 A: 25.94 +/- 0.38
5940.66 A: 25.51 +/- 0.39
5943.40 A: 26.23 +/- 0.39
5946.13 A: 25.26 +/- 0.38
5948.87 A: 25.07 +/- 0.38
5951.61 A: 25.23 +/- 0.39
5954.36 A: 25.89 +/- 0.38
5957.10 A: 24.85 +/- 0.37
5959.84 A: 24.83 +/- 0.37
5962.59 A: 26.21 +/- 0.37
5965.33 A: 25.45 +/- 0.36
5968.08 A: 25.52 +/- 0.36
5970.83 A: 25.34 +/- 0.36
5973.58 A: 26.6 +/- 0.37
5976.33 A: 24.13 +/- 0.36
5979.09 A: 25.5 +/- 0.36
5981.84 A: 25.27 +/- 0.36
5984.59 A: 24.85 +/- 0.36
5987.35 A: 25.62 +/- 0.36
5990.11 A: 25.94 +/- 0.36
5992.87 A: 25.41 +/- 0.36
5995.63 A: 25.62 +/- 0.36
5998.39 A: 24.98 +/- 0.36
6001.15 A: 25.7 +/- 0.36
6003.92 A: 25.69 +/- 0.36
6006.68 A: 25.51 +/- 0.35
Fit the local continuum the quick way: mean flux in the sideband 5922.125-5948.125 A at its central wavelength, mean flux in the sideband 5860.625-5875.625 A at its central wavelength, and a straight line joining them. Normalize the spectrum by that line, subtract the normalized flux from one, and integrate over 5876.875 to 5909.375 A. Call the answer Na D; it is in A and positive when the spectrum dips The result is 2.8 A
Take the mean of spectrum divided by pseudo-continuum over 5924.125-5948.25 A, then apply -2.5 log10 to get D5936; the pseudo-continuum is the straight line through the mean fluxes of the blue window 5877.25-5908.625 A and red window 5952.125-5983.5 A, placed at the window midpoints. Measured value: -0.04 mag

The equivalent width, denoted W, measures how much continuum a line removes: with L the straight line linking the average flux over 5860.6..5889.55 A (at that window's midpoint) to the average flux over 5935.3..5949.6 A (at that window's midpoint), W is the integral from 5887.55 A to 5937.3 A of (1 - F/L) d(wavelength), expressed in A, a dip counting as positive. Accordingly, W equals 2.7 A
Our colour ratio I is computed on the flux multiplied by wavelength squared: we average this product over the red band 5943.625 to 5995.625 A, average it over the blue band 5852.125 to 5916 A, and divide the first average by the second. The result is 1.08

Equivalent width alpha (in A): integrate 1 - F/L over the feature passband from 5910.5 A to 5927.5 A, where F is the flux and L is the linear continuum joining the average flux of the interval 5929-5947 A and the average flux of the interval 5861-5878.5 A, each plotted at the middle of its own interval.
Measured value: 0.1 A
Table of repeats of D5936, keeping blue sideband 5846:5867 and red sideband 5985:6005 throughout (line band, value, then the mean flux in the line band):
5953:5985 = 0.00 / 25.4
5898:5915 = 0.01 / 25.2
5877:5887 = -0.01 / 25.5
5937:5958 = 0.00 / 25.5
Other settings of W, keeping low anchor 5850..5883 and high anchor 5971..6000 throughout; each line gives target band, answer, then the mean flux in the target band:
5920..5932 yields 0.05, 25.3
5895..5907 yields 0.82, 23.7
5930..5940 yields 0.00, 25.4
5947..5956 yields 0.02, 25.4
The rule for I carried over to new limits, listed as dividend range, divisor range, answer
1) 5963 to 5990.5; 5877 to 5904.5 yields 1.14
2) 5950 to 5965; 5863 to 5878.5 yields 1.01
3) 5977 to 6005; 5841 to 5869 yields 1.05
